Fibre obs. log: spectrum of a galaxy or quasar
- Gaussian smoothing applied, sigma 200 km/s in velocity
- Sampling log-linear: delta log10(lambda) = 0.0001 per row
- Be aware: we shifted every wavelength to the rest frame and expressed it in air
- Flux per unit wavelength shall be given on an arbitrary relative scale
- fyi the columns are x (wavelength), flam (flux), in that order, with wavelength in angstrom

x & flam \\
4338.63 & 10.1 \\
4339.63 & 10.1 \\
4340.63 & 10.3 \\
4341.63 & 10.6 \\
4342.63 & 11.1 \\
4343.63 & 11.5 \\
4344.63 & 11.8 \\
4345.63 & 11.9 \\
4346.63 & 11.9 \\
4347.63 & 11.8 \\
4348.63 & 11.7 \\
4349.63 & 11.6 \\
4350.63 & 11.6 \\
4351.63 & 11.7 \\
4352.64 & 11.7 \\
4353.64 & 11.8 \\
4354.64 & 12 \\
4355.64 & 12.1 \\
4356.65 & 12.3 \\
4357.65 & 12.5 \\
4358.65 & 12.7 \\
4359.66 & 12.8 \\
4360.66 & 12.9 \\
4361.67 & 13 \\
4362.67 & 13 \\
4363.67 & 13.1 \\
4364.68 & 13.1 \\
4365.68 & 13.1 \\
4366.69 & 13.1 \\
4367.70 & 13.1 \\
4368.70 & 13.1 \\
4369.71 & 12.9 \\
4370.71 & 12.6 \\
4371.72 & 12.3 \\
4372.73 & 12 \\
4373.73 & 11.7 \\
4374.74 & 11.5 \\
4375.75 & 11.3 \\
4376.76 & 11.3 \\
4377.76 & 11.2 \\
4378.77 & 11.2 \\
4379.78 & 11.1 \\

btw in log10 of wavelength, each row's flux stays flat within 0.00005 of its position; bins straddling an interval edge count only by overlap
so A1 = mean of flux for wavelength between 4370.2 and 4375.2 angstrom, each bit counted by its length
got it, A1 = 12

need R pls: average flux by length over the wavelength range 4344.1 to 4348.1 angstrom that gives 11.9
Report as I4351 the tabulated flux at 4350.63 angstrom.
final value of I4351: 11.6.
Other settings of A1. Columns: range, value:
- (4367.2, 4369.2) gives 13.1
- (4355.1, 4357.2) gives 12.2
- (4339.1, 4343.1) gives 10.5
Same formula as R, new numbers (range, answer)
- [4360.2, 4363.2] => 13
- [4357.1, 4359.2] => 12.6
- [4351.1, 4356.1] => 11.9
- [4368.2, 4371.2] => 12.9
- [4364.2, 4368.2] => 13.1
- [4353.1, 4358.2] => 12.2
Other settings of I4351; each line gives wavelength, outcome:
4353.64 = 11.8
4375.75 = 11.3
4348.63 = 11.7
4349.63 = 11.6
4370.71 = 12.6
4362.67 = 13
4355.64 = 12.1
